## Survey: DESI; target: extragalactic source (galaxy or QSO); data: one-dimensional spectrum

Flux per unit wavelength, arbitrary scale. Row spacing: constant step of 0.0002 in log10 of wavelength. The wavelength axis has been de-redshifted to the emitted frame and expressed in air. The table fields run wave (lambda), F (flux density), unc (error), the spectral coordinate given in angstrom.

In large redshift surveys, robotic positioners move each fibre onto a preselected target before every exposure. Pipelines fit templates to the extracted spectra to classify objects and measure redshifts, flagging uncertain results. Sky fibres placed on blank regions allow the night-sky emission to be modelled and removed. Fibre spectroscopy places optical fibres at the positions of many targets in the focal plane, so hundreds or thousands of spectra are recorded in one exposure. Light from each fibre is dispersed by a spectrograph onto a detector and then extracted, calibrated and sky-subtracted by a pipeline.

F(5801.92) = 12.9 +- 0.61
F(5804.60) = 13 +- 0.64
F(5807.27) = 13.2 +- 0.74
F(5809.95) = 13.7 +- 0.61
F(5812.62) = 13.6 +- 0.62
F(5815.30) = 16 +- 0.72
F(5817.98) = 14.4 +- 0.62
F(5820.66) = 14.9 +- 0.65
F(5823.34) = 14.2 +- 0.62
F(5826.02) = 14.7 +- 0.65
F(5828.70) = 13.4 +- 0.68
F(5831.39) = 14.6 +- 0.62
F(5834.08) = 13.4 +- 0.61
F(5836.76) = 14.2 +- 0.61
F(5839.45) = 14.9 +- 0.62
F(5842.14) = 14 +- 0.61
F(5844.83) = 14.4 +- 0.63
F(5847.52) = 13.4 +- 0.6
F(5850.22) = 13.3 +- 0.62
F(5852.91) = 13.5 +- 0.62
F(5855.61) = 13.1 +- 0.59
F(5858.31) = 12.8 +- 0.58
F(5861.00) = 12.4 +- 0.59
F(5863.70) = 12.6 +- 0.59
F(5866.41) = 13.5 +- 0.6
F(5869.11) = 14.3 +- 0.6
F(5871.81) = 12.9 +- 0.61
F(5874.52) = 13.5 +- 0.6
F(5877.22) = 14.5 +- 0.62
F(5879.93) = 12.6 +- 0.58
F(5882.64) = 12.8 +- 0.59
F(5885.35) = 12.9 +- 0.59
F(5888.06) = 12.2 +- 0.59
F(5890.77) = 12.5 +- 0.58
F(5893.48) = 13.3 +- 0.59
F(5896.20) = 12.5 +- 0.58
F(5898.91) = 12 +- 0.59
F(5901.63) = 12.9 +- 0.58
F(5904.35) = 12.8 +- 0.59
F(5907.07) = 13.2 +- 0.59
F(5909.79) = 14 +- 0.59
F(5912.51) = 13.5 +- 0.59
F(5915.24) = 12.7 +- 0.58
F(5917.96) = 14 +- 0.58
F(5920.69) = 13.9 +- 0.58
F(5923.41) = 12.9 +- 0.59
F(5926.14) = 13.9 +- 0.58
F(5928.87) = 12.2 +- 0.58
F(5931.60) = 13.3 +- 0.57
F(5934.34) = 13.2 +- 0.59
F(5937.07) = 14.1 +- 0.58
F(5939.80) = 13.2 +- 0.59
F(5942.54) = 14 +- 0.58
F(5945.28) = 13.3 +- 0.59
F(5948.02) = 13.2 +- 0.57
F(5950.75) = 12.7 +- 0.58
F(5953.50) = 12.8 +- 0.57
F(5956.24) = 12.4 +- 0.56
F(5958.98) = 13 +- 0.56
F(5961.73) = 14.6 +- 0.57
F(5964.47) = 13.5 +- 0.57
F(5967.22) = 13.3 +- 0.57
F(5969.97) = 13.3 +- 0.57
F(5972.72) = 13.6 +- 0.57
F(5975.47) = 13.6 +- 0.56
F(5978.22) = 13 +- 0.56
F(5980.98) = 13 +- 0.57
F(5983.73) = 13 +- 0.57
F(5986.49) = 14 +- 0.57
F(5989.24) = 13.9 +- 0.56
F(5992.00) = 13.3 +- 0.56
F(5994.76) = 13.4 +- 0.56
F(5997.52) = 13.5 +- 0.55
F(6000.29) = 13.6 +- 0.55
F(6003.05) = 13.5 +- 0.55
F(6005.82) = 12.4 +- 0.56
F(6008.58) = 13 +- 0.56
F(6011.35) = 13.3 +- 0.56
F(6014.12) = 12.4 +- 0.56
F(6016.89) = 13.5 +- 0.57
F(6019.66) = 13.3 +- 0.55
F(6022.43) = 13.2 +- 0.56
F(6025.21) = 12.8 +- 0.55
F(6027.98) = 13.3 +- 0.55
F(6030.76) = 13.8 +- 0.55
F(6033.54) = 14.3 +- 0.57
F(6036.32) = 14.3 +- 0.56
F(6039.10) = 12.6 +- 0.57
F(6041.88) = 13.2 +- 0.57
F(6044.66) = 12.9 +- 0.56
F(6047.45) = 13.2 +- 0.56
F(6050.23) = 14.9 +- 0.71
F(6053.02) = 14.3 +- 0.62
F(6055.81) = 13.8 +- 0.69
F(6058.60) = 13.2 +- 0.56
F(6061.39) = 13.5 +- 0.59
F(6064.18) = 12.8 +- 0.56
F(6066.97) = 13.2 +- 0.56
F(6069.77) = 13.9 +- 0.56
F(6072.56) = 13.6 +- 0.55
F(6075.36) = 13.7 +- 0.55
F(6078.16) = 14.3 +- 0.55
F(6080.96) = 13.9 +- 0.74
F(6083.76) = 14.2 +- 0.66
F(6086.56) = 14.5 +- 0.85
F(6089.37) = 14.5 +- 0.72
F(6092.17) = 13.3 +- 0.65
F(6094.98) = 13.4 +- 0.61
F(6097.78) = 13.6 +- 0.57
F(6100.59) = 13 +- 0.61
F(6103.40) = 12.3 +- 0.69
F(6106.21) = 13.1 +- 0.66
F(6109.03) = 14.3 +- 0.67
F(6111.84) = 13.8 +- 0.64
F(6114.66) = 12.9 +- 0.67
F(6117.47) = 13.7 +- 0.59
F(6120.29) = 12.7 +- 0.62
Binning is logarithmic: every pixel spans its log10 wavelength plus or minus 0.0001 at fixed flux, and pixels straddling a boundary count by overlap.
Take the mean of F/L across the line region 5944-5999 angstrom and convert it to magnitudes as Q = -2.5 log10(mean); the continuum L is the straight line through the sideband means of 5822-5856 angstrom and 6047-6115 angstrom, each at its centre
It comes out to 0.04 mag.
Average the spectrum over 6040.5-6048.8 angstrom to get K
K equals 13.1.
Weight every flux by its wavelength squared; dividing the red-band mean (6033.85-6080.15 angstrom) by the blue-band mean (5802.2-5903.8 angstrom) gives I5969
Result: 1.1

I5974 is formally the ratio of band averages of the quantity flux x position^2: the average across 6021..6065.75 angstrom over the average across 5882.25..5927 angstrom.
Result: 1.08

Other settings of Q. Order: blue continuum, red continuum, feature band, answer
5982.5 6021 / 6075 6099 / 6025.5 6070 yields 0.01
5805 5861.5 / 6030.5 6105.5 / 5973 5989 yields 0.03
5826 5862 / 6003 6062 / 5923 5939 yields 0.02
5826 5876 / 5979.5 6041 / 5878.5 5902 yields 0.08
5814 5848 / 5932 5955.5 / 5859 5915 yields 0.06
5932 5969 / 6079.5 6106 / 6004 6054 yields 0.01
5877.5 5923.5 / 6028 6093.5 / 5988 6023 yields 0.02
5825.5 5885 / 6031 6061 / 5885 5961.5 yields 0.04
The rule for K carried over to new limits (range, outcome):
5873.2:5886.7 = 13.3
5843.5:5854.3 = 13.6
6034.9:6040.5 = 13.5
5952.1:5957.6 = 12.6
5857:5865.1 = 12.6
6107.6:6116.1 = 13.7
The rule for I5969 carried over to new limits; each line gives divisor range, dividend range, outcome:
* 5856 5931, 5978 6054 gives 1.07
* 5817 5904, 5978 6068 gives 1.05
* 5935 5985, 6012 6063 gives 1.04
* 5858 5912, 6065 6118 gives 1.12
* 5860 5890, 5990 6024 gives 1.05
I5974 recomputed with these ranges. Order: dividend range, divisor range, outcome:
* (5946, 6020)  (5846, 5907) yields 1.06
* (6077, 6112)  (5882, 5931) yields 1.12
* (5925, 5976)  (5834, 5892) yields 1.03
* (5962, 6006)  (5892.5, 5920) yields 1.05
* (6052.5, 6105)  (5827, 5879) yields 1.08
